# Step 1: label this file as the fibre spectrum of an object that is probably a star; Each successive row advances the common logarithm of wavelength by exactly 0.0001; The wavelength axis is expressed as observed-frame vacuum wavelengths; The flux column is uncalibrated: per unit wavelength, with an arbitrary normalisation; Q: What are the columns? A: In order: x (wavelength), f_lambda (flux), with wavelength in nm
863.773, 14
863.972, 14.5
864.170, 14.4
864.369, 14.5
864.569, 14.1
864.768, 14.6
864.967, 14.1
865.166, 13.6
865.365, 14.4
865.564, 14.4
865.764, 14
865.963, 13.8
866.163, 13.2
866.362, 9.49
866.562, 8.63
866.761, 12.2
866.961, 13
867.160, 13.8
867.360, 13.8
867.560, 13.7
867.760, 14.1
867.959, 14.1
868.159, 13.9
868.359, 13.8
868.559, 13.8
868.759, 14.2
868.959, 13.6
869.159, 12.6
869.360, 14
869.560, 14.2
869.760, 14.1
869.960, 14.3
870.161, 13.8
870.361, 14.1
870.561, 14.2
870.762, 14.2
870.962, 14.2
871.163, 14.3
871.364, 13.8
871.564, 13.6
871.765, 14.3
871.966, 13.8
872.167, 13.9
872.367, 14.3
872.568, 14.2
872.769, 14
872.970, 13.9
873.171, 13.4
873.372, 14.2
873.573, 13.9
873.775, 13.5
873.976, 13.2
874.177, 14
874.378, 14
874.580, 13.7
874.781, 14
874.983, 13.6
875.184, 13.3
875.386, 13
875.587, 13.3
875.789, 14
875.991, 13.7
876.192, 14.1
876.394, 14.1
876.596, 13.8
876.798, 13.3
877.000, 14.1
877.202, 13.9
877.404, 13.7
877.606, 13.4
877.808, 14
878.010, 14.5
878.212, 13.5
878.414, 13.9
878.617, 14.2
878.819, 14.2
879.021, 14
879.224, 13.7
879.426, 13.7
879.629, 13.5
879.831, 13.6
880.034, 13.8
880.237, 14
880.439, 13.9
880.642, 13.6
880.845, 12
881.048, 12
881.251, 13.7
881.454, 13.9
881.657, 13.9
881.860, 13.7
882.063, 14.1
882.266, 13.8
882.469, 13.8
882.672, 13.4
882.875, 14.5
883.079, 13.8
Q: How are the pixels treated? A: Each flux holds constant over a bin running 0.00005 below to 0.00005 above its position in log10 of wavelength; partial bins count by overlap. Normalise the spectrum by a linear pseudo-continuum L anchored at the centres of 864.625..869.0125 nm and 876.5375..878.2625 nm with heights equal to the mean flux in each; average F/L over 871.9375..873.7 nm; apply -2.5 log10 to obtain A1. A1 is -0.026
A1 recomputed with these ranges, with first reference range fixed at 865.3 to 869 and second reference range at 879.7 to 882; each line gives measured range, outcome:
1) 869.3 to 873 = -0.06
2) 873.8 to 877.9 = -0.03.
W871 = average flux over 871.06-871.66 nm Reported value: 13.9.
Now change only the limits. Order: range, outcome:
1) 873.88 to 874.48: 13.7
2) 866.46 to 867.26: 11.9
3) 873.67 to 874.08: 13.3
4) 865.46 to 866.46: 13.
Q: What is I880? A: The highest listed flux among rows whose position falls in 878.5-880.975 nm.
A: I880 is 14.2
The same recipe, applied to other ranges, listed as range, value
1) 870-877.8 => 14.3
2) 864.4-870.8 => 14.6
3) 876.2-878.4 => 14.5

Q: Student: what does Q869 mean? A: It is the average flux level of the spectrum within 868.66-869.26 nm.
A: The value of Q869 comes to 13.5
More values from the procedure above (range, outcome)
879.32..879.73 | 13.6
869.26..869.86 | 14.1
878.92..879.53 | 13.8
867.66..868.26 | 14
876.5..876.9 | 13.5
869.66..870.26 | 14.1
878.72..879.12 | 14.1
